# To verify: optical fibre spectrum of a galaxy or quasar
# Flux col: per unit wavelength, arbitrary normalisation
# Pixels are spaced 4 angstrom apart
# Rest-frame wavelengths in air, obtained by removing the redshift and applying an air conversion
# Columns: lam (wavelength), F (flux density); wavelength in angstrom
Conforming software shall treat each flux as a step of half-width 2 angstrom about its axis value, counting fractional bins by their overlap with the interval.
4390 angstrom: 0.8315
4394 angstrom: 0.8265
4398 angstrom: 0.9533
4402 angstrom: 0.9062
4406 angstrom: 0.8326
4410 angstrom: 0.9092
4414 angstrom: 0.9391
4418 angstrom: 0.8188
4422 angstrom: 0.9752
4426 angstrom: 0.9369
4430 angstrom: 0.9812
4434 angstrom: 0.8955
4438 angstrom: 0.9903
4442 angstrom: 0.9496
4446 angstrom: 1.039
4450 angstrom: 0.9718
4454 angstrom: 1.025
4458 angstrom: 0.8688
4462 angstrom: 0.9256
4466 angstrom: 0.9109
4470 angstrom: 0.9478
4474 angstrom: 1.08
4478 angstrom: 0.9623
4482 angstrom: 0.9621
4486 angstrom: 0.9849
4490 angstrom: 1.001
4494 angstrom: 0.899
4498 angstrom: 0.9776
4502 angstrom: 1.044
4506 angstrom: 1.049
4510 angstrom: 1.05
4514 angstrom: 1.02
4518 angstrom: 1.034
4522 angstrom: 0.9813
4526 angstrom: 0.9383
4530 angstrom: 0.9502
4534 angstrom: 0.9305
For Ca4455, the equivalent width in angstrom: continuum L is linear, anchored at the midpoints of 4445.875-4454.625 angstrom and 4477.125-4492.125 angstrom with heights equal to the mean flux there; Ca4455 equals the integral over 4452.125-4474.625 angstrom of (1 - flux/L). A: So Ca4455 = 1.0 angstrom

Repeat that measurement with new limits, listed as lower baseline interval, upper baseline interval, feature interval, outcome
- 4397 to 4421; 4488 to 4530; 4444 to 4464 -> -0.55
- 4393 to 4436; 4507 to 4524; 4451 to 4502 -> 0.69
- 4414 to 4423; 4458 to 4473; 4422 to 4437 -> -0.68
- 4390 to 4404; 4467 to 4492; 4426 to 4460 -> -0.78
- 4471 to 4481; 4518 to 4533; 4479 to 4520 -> -0.58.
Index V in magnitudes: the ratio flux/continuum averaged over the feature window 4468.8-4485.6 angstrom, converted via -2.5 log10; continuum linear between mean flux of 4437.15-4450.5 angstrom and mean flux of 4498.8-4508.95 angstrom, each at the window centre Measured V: 0.03 mag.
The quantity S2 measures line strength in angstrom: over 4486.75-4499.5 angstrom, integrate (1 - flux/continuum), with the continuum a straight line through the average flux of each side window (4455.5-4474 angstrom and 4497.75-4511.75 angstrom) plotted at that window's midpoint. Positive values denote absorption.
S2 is 0.57 angstrom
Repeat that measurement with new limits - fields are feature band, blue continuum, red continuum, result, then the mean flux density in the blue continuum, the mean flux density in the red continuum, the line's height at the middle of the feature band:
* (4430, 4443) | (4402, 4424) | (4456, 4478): -0.45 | 0.896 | 0.948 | 0.919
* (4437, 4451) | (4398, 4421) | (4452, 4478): -0.82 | 0.892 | 0.96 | 0.934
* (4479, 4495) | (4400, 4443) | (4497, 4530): 0.29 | 0.921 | 1.01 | 0.984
